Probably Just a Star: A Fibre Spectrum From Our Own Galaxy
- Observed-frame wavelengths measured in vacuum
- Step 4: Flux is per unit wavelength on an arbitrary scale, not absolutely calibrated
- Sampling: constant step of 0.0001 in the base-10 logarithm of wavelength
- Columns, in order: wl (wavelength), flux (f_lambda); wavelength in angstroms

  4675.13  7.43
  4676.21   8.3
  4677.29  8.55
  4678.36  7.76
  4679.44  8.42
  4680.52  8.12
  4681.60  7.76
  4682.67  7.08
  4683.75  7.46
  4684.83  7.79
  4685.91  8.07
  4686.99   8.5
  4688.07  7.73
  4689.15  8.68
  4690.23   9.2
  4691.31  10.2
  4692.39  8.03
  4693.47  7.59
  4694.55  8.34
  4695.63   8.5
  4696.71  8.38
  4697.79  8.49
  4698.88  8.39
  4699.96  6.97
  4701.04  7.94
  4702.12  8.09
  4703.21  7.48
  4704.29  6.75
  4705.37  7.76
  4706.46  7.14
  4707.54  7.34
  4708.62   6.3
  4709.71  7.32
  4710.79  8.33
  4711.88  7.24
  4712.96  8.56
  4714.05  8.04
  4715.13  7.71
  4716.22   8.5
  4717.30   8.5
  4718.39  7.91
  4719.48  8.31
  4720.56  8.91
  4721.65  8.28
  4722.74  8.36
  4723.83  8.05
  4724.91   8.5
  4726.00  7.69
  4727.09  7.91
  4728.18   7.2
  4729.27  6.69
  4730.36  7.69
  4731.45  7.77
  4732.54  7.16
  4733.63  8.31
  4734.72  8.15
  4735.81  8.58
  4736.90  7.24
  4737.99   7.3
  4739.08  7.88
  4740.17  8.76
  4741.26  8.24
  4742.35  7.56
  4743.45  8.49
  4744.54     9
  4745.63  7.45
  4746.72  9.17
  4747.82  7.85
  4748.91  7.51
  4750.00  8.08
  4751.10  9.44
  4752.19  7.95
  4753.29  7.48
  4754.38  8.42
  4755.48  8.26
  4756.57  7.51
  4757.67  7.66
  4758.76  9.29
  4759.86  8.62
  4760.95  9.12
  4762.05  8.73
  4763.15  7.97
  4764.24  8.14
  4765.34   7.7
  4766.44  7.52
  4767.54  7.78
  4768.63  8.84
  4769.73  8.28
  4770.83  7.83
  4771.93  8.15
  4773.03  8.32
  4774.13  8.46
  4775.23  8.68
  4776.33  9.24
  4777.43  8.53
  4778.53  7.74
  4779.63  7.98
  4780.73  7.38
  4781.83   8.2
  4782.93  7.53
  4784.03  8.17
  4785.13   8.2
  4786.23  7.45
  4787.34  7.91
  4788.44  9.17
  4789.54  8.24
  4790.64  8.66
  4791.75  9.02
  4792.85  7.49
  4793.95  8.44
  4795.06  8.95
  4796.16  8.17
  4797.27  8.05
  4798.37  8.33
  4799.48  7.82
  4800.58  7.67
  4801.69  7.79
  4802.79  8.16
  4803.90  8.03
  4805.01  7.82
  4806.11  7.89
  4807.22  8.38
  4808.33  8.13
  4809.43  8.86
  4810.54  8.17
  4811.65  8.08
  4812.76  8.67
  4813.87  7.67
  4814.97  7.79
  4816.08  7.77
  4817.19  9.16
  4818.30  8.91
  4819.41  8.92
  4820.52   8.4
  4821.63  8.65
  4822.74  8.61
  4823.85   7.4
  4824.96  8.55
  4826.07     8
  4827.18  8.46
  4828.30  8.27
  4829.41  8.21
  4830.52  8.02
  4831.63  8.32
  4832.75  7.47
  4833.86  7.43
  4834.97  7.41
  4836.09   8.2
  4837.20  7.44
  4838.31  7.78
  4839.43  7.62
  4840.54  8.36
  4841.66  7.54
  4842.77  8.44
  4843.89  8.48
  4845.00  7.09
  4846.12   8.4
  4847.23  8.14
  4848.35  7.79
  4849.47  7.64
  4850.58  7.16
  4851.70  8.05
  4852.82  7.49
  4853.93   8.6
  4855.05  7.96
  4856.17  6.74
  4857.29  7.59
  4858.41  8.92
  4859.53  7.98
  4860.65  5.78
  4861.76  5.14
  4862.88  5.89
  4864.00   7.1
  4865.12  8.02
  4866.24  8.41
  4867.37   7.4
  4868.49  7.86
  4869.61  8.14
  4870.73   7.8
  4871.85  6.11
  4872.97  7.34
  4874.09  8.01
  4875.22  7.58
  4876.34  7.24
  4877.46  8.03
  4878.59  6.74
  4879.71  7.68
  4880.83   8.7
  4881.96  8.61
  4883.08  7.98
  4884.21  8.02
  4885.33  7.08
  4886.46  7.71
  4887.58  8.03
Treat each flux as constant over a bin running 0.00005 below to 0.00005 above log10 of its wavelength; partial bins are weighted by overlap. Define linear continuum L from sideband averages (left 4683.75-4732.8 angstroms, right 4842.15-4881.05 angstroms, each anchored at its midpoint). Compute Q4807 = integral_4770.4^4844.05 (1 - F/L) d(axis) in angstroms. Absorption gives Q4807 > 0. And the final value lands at -4.3 angstroms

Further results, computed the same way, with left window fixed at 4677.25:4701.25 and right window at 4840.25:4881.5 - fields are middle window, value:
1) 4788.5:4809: -1.0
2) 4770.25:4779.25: -0.5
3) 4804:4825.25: -1.5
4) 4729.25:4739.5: 0.4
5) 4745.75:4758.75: -0.3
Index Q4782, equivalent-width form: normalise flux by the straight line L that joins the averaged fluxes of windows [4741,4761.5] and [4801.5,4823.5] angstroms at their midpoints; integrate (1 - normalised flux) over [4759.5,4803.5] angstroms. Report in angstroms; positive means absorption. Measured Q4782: 0.39 angstroms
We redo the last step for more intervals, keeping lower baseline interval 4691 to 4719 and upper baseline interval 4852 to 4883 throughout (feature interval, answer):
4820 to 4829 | -0.8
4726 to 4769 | -1.4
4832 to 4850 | -0.6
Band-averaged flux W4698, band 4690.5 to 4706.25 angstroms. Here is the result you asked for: 8.06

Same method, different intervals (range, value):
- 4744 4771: 8.23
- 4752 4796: 8.23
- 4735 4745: 8.11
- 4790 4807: 8.16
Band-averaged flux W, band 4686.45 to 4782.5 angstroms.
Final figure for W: 8.08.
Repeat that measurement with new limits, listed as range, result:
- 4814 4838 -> 8.15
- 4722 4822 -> 8.16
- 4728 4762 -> 8.08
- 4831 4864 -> 7.61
